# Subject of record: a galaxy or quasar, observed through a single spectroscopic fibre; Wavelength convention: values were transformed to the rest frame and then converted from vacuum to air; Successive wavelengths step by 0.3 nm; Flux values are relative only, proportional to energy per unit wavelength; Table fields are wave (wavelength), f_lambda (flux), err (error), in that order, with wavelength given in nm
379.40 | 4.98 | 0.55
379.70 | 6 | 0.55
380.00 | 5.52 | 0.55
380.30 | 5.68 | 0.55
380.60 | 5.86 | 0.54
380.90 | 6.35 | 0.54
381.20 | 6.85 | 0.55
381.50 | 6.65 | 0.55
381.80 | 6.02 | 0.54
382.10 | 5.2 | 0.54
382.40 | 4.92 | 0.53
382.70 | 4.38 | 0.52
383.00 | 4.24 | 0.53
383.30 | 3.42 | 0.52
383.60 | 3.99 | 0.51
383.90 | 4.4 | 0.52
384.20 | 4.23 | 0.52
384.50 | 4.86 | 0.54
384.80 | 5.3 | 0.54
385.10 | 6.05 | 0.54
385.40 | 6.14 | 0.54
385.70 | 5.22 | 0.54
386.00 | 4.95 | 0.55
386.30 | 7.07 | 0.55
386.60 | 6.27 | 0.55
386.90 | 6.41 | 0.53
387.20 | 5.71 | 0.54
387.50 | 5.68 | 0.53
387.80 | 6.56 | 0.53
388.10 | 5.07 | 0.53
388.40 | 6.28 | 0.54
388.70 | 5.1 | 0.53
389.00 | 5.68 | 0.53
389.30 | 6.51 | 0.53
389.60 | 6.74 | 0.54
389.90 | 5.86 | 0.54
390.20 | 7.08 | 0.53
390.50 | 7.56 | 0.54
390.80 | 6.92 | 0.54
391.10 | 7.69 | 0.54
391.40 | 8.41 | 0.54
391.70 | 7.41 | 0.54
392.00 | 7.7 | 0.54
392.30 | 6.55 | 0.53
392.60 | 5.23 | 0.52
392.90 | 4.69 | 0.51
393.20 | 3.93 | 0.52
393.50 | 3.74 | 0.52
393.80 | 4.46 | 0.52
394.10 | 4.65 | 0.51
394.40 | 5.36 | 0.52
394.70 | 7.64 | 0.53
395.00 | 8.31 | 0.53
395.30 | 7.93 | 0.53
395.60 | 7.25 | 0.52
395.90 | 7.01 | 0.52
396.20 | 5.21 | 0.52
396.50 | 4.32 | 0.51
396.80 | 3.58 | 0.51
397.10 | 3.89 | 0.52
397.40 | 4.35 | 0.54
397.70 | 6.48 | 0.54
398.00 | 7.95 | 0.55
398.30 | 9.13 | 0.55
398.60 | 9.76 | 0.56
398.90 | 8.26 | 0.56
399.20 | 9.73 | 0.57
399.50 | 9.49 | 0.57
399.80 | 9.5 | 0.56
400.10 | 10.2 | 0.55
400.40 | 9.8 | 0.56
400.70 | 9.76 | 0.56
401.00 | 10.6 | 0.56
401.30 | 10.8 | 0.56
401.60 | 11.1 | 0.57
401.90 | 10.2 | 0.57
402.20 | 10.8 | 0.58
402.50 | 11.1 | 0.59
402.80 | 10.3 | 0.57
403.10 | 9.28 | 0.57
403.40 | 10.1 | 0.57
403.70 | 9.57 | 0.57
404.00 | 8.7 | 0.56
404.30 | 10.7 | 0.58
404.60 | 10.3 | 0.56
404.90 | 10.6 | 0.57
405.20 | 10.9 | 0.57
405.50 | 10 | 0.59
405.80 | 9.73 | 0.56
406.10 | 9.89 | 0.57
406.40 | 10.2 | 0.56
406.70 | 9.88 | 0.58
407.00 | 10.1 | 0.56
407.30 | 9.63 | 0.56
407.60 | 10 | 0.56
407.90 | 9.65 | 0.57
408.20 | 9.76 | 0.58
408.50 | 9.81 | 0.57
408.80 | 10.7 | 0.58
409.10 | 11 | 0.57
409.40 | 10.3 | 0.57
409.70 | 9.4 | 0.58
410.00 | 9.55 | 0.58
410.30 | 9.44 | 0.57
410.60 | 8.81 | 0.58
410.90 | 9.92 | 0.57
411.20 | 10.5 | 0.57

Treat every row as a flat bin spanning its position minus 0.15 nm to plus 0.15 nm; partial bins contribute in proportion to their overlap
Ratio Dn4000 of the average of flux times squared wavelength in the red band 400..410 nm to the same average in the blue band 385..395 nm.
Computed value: 1.79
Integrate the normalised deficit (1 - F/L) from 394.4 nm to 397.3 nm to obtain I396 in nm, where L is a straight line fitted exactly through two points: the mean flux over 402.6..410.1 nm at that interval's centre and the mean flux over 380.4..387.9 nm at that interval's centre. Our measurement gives 0.65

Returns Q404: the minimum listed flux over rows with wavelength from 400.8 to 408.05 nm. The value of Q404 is 8.7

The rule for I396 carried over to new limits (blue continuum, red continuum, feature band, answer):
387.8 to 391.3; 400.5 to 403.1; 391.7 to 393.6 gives 0.487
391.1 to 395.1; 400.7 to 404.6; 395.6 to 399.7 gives 0.619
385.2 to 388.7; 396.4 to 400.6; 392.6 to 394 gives 0.518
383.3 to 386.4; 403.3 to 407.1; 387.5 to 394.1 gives 0.394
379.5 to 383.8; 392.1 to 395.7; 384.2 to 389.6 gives -0.239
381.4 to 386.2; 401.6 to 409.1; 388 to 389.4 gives 0.101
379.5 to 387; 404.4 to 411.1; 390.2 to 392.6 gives -0.125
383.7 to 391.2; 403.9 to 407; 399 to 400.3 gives -0.134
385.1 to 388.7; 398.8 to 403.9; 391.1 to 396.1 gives 0.963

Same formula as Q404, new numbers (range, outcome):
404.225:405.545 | 10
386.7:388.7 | 5.07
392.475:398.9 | 3.58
